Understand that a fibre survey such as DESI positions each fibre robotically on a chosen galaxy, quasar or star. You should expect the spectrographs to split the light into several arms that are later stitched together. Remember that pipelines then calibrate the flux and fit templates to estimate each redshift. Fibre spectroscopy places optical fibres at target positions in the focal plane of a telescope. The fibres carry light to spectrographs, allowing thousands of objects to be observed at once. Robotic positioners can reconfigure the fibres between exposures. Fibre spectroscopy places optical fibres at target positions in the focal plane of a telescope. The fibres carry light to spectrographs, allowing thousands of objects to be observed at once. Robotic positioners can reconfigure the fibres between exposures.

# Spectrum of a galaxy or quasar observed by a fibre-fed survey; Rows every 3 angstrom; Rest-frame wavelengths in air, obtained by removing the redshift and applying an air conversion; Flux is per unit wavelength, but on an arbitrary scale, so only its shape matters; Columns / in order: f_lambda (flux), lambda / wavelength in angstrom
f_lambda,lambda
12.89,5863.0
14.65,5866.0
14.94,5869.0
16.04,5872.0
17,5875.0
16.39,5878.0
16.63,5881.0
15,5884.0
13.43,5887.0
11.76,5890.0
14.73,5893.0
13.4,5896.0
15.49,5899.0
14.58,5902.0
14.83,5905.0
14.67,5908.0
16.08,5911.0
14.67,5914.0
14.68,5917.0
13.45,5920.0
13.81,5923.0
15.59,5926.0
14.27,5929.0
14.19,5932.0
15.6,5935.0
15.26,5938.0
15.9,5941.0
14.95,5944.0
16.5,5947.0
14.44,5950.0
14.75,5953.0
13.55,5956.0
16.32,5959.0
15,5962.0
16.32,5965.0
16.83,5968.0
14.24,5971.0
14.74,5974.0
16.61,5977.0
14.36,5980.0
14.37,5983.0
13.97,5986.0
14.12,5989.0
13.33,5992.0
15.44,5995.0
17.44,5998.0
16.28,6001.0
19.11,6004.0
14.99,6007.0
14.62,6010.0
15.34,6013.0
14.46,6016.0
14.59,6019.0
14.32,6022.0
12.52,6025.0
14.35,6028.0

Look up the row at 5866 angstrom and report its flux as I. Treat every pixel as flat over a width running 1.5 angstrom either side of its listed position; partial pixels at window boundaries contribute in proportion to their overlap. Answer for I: 14.65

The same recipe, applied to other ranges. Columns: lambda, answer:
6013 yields 15.34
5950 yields 14.44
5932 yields 14.19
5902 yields 14.58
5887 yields 13.43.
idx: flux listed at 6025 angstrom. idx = 12.52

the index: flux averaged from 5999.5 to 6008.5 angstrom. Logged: 16.8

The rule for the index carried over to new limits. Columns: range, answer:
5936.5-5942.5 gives 15.6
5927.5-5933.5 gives 14.2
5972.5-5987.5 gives 14.8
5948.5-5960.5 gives 14.8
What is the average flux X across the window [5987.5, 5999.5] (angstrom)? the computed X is 15.1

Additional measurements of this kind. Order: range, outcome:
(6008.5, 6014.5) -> 15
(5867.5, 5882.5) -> 16.2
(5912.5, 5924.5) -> 14.2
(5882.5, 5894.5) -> 13.7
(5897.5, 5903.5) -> 15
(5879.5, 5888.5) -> 15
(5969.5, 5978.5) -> 15.2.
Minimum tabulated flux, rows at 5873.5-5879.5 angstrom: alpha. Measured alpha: 16.39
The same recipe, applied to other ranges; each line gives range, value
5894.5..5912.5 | 13.4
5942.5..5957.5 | 13.55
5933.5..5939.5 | 15.26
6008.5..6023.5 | 14.32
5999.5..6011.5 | 14.62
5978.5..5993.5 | 13.33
